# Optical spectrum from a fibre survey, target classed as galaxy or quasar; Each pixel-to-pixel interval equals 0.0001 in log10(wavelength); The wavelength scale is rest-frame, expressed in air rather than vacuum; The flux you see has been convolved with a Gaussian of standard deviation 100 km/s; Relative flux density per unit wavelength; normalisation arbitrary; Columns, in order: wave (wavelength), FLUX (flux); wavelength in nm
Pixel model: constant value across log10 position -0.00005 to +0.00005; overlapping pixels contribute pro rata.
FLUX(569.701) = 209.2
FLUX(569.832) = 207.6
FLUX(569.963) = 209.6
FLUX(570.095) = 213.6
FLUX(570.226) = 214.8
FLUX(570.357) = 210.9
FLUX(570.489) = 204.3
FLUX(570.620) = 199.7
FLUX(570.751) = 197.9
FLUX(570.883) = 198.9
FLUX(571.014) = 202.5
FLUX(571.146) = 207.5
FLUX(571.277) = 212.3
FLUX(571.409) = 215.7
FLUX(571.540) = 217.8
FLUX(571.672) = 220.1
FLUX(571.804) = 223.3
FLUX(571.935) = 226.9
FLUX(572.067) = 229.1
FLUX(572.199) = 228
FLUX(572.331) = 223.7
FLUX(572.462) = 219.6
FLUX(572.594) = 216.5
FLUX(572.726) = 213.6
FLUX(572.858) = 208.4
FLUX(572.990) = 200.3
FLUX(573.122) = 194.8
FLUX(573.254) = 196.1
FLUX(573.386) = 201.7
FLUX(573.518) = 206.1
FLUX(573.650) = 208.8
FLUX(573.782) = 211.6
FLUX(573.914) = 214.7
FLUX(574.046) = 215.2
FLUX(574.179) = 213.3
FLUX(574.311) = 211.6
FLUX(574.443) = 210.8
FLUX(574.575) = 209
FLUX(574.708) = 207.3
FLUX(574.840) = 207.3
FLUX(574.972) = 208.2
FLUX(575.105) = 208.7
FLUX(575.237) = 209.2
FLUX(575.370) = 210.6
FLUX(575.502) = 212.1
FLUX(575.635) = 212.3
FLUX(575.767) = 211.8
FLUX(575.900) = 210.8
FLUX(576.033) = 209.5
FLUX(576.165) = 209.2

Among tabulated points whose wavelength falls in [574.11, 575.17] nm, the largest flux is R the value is 213.3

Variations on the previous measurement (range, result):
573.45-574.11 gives 215.2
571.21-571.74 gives 220.1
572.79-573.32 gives 208.4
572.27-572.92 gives 223.7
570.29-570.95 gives 210.9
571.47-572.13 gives 229.1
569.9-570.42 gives 214.8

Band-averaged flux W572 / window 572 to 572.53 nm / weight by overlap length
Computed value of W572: 225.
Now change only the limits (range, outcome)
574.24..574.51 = 212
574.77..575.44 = 209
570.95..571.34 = 207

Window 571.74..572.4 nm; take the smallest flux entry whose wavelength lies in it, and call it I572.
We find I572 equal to 223.3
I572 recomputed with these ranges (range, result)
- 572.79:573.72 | 194.8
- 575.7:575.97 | 210.8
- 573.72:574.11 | 211.6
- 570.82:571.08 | 198.9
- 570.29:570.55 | 204.3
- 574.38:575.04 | 207.3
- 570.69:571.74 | 197.9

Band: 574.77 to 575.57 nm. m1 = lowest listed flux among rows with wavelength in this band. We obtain 207.3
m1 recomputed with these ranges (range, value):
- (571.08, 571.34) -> 207.5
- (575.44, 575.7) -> 212.1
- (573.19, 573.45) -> 196.1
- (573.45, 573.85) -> 206.1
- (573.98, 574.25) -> 213.3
